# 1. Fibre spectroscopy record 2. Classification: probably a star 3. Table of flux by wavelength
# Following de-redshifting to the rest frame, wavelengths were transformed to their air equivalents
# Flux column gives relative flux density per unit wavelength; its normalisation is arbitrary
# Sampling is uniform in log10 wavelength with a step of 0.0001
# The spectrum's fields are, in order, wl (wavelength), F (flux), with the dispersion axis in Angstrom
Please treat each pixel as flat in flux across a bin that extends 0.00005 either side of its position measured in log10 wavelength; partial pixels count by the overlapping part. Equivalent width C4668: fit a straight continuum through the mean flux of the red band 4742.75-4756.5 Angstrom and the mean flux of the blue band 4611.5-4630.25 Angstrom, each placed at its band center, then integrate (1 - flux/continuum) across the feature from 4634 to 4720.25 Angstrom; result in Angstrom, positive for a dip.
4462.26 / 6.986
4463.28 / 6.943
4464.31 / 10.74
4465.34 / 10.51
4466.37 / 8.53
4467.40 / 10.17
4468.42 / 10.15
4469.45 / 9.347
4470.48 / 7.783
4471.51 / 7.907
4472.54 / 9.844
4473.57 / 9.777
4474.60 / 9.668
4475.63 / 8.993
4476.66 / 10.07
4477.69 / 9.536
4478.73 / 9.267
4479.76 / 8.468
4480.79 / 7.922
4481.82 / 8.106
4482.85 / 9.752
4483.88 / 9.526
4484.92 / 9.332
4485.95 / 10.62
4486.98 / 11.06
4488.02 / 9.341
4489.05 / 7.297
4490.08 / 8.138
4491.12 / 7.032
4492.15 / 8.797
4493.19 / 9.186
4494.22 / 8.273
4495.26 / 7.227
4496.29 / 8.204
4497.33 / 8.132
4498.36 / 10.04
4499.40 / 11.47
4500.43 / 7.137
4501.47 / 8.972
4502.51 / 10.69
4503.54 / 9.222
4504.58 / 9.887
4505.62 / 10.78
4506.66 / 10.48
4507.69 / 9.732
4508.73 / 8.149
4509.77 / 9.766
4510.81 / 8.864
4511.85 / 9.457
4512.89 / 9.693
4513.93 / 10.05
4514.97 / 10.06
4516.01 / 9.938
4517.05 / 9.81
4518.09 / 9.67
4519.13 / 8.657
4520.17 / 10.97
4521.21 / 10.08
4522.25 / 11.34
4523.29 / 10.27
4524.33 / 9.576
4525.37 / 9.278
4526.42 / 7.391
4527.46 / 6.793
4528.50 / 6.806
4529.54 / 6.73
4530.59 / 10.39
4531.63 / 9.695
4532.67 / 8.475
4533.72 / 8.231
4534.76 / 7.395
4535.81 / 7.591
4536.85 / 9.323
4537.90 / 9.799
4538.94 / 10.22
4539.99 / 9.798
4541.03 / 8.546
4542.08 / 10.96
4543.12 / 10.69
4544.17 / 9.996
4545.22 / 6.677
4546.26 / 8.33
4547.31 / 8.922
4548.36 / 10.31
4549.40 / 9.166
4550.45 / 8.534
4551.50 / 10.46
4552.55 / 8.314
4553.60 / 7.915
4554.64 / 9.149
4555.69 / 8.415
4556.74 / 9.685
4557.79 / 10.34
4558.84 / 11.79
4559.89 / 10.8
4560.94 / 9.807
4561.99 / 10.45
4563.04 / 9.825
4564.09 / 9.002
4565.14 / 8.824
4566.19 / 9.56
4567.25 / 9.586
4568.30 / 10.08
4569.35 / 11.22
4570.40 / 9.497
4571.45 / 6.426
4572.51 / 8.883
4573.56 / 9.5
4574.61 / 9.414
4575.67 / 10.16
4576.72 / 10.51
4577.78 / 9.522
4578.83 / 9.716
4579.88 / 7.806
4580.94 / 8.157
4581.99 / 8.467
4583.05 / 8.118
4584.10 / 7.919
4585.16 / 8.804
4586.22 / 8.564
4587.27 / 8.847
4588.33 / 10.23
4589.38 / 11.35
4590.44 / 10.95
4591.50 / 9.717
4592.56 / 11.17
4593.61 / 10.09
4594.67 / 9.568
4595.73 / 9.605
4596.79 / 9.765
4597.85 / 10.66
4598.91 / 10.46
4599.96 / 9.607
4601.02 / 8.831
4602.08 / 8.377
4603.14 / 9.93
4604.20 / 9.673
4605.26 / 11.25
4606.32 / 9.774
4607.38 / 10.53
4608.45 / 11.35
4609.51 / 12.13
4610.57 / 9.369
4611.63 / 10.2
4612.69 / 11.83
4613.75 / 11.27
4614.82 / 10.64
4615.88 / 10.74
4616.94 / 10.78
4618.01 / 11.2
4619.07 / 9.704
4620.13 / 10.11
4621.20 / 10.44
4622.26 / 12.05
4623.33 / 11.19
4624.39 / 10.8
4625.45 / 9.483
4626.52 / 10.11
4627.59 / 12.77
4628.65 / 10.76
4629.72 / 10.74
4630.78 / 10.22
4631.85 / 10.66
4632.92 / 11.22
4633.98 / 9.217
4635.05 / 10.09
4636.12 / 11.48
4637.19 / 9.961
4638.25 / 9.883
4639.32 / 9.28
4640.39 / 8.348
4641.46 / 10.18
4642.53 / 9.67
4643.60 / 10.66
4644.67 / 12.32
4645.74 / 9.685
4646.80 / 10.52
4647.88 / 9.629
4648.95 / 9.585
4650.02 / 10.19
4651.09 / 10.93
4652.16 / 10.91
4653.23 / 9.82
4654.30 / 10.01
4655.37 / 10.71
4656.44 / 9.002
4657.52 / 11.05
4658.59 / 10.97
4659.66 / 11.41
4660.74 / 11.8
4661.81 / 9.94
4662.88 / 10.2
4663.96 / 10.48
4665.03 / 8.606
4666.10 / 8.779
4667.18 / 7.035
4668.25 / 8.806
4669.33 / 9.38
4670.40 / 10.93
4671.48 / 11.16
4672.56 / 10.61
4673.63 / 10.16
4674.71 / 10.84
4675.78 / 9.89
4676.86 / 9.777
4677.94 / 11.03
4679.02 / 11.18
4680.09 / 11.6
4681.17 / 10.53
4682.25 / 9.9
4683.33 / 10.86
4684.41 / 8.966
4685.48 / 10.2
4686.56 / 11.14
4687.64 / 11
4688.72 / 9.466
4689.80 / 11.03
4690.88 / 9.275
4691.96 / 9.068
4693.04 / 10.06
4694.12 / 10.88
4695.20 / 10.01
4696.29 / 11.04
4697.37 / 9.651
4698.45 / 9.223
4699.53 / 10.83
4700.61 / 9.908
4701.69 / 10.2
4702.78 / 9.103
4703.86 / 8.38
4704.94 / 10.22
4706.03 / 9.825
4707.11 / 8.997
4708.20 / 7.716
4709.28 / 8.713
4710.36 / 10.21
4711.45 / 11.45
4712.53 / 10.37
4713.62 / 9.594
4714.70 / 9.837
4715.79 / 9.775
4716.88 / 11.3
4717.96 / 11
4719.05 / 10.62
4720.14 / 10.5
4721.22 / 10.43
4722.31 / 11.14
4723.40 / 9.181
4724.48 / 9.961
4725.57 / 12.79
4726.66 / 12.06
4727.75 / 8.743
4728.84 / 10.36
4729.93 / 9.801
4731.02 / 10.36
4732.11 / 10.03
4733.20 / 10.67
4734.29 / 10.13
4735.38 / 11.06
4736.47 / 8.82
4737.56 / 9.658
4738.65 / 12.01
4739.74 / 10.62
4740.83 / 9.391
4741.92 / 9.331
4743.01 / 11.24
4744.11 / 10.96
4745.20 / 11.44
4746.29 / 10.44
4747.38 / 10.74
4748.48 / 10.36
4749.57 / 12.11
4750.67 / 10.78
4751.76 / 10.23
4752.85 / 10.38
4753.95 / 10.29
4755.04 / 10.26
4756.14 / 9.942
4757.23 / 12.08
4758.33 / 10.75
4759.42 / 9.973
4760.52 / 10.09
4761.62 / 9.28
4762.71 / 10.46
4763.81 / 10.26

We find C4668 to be 5.34 Angstrom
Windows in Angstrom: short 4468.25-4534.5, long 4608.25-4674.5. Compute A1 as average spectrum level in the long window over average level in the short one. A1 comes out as 1.1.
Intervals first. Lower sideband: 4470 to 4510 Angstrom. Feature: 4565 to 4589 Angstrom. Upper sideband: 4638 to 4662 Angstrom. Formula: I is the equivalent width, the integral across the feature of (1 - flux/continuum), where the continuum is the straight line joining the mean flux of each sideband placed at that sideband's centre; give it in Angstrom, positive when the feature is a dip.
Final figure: 1.51 Angstrom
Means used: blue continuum 9.11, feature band 9.14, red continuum 10.3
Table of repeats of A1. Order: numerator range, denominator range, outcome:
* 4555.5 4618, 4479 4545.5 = 1.07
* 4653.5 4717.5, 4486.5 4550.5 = 1.10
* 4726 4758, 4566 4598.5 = 1.11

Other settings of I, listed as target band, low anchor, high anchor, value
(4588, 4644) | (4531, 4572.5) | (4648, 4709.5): -3.9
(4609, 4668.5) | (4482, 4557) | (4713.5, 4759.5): -2.7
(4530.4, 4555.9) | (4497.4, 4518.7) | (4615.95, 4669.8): 1.9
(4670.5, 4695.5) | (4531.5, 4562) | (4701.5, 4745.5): -1.0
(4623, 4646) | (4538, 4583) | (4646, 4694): -1.1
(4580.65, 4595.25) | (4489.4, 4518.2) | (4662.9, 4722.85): 0.2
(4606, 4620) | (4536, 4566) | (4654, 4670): -1.5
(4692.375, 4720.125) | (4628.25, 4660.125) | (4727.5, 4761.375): 1.1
